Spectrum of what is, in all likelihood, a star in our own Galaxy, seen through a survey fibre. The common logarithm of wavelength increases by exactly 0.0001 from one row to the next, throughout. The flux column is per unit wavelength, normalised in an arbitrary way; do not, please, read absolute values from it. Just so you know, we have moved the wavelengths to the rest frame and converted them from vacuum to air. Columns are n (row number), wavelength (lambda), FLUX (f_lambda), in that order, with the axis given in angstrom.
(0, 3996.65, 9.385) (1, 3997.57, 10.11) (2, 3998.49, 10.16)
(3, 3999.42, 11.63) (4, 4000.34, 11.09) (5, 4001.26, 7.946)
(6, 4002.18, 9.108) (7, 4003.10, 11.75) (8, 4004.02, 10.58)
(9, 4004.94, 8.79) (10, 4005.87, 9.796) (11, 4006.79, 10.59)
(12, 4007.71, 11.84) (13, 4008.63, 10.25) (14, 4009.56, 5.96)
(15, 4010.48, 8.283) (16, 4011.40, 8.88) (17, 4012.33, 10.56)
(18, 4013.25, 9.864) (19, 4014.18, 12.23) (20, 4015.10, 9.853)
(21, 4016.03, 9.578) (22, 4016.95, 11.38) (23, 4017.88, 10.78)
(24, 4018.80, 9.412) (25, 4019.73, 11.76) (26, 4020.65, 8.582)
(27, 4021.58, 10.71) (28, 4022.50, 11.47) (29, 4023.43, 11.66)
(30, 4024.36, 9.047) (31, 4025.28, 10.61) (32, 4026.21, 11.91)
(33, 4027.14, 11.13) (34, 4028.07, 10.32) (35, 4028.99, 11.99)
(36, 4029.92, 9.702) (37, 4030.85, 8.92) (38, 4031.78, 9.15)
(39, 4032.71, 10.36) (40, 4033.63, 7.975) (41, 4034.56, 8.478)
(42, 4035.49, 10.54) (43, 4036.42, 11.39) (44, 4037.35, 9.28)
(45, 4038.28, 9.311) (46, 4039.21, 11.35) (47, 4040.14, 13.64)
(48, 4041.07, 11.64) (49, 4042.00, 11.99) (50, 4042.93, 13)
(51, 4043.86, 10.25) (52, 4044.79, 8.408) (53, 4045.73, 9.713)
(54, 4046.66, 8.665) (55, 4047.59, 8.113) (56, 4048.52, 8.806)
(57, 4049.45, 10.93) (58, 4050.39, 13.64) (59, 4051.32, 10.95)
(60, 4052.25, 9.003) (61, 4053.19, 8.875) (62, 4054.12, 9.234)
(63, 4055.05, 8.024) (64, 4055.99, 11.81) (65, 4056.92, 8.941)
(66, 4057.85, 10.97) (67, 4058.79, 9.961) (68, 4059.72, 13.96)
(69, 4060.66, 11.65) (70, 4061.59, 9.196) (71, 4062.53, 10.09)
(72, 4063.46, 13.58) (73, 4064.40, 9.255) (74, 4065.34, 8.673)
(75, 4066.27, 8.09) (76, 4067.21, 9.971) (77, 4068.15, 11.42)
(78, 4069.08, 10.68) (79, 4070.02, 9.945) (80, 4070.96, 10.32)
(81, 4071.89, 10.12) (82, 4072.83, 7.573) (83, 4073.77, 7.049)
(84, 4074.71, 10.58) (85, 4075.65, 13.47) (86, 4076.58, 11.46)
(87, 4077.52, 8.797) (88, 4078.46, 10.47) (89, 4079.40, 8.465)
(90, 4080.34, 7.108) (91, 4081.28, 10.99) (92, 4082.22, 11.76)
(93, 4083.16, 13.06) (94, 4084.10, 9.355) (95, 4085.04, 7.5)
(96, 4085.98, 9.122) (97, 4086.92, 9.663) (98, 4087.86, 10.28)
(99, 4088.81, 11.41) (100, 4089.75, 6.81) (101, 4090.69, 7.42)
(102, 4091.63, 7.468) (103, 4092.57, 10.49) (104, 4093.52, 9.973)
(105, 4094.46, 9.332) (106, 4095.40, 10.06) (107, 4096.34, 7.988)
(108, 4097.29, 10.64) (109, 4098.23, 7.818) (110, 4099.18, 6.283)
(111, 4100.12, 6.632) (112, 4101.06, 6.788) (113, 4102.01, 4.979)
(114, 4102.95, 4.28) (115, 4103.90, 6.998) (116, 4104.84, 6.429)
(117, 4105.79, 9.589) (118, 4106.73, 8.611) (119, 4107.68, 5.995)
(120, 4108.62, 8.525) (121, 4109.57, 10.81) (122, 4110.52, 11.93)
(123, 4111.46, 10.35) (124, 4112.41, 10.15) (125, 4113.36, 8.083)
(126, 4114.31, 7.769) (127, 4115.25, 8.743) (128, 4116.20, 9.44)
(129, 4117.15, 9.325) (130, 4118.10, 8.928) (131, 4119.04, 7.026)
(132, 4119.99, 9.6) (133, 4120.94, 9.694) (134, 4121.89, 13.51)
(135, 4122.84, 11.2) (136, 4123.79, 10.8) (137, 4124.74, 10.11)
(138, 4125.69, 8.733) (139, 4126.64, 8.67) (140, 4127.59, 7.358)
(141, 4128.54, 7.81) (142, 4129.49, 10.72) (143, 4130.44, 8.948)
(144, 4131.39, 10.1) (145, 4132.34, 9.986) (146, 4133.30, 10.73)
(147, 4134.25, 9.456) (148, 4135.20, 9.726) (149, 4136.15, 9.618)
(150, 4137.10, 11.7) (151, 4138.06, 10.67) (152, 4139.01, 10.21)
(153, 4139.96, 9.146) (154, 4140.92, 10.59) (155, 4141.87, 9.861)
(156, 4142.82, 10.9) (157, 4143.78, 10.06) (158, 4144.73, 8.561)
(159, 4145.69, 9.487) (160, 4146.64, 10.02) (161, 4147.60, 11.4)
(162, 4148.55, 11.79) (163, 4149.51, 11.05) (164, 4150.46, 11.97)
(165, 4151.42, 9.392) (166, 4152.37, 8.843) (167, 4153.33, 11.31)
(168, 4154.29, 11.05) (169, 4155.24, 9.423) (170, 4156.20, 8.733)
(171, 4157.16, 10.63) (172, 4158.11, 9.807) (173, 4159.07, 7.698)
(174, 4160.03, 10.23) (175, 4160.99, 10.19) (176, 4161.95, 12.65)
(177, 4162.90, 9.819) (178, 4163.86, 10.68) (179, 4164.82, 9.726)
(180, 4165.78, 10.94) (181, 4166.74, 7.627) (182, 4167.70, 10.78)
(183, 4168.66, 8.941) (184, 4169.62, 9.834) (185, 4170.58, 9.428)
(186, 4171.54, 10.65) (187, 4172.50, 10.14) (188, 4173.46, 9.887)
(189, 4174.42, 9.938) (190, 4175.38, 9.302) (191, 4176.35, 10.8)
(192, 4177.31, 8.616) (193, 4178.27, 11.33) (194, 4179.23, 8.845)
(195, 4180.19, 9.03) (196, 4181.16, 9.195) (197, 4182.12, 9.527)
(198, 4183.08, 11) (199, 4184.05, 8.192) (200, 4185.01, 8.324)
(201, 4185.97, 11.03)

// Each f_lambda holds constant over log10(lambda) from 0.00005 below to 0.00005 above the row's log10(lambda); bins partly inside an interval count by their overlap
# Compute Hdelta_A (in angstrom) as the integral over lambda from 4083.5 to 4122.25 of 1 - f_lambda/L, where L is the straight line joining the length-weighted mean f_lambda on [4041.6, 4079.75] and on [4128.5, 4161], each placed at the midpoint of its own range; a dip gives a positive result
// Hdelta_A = 5.5 angstrom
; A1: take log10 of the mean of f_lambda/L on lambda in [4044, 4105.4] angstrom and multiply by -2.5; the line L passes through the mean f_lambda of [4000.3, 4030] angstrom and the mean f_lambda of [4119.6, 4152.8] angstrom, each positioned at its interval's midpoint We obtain 0.08 mag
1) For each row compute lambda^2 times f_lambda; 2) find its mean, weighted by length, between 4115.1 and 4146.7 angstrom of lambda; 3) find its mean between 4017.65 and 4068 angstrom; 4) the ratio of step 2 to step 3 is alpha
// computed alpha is 1.0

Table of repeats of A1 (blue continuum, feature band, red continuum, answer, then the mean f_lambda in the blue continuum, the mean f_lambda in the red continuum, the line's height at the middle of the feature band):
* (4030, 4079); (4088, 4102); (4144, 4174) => 0.20 mag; 10.2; 10.1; 10.1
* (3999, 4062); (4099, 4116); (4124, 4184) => 0.25 mag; 10.3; 9.92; 10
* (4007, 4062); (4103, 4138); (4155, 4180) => 0.08 mag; 10.3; 9.87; 10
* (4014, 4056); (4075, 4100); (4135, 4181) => 0.08 mag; 10.3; 10.1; 10.2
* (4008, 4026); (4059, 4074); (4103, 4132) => -0.06 mag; 10.1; 9.13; 9.62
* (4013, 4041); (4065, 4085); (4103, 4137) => -0.01 mag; 10.4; 9.26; 9.83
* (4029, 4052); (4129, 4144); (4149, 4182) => -0.01 mag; 10.3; 9.95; 10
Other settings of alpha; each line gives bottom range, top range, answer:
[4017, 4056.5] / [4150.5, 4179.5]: 1.03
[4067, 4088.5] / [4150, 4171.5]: 1.04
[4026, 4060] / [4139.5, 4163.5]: 1.04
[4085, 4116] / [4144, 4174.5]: 1.22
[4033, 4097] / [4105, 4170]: 1.02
